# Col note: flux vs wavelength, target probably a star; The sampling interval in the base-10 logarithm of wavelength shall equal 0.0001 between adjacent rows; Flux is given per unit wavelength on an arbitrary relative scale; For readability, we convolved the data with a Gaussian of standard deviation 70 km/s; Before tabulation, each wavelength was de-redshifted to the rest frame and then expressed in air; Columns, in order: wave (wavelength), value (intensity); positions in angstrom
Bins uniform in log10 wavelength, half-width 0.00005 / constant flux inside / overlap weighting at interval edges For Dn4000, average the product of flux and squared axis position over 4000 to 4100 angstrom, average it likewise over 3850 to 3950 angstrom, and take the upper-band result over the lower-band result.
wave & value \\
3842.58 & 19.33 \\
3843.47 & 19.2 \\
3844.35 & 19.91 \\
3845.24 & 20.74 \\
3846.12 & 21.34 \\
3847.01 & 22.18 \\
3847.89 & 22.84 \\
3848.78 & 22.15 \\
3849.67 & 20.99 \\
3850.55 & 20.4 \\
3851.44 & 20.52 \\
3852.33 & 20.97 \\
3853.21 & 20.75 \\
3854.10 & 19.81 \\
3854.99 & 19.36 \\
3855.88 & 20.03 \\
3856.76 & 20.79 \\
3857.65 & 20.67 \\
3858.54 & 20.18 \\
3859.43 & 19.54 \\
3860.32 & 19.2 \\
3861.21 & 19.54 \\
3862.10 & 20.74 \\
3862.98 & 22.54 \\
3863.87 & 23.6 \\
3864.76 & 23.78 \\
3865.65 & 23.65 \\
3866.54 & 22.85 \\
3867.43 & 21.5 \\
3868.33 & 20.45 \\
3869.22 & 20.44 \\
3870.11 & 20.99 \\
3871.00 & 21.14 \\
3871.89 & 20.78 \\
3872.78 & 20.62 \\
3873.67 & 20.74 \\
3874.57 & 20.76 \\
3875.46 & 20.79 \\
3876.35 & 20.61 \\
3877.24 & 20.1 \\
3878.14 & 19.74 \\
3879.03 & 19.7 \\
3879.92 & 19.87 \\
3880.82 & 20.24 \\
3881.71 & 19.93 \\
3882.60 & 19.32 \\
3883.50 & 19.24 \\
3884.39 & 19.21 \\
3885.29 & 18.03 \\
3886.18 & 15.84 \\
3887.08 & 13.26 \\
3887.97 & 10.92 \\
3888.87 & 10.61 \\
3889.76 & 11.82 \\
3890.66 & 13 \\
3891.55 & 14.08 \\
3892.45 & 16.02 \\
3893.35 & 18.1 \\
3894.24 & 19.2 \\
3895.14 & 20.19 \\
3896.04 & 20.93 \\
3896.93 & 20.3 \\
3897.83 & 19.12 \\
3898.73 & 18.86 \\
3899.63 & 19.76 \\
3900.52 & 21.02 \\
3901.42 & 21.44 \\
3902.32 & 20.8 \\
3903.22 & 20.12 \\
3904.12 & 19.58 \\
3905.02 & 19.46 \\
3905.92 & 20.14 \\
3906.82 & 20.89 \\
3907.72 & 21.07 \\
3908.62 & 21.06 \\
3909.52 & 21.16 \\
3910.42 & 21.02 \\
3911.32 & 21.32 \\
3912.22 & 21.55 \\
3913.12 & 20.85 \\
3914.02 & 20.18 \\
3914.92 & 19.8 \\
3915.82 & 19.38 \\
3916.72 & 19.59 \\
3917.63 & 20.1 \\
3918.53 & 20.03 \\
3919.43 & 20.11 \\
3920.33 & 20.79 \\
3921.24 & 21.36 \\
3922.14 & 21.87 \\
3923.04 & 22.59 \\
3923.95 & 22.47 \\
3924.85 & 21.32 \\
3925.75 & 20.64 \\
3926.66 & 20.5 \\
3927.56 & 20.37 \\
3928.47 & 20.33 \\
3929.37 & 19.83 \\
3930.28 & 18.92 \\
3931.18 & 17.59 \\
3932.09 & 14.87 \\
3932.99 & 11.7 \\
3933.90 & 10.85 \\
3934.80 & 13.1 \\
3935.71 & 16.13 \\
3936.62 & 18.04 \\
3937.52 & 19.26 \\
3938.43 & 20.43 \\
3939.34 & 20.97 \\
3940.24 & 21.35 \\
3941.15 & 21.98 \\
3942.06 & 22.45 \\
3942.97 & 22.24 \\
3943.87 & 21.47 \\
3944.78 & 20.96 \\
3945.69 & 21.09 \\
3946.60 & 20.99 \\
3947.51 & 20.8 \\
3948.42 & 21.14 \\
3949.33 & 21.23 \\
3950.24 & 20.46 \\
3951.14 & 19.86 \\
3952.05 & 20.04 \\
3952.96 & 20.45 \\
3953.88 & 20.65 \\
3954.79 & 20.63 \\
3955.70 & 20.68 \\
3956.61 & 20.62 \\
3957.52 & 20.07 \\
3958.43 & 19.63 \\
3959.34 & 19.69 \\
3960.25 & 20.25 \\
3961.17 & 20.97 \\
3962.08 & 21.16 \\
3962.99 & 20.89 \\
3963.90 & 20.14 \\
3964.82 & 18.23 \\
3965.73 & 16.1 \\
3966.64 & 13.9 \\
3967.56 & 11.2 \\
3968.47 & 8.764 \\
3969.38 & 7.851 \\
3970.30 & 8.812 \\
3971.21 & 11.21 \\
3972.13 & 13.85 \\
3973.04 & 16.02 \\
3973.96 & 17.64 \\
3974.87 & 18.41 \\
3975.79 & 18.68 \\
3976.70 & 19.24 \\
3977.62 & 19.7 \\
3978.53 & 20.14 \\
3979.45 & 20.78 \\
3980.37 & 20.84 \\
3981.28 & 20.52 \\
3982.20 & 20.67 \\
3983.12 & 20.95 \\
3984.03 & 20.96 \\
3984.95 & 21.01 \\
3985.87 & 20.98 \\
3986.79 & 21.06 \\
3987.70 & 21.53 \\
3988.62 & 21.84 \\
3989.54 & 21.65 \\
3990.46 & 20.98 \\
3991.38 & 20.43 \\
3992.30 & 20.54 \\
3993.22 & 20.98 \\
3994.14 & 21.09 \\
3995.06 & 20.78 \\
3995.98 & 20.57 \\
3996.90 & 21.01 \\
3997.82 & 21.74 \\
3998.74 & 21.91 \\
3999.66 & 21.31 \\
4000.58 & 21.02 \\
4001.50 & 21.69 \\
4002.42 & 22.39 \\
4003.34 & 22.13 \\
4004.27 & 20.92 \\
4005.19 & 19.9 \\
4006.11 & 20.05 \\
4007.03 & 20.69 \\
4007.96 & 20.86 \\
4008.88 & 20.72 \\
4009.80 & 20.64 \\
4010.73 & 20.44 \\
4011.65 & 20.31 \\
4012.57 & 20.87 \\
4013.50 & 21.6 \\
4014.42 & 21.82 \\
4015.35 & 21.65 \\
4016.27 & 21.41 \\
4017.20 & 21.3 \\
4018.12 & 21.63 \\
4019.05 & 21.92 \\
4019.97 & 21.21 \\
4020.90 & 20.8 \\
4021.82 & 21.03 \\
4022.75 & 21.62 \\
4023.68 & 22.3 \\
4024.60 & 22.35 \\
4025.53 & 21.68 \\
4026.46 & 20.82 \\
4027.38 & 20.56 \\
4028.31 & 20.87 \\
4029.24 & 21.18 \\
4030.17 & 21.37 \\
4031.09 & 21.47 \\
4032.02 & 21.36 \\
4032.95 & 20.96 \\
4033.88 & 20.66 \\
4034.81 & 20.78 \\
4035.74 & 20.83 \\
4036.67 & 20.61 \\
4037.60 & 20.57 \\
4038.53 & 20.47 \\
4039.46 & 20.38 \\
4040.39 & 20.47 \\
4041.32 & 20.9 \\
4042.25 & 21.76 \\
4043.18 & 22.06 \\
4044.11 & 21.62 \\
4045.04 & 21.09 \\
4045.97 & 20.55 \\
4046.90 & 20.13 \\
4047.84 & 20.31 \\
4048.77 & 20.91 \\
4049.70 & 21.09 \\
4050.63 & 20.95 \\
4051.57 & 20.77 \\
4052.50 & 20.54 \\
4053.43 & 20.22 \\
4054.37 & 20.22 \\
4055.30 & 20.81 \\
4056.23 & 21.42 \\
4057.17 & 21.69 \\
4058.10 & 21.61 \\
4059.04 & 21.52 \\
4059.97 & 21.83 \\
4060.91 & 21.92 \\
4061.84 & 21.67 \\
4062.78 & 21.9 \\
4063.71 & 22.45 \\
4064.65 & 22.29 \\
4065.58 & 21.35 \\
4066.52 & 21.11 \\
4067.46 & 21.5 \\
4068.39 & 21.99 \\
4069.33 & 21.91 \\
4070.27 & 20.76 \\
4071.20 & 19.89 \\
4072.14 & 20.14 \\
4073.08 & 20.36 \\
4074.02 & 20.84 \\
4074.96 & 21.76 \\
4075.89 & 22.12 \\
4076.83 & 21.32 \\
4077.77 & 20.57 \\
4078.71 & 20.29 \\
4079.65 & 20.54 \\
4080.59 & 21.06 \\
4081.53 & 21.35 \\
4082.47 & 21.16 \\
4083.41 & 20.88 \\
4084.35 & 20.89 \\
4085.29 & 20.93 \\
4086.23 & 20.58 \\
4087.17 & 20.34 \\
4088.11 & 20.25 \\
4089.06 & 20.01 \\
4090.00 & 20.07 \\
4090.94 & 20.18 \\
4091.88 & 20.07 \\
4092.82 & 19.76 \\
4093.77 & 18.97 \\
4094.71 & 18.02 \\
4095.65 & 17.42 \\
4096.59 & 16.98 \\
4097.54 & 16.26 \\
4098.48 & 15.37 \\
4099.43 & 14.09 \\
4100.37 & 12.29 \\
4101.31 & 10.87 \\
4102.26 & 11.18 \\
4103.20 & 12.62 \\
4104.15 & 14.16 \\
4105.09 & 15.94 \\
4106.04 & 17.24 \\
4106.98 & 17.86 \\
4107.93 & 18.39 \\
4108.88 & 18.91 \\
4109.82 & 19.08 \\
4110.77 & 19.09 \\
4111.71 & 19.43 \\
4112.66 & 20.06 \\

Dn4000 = 1.14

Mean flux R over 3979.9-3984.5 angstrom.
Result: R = 20.8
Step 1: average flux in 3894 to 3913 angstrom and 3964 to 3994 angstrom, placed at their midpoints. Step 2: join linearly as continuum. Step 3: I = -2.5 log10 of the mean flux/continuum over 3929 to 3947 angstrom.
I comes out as 0.04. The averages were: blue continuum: 20.4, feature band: 18.7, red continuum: 18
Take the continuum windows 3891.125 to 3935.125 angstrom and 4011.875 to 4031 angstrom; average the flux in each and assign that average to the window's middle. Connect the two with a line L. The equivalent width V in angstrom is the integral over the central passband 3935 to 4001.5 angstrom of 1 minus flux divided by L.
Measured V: 3.3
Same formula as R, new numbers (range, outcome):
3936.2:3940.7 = 20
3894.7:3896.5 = 20.6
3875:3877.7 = 20.5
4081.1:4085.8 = 21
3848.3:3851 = 21.2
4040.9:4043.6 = 21.6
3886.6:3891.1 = 11.9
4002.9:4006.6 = 20.7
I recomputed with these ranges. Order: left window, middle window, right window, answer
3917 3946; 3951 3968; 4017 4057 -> 0.04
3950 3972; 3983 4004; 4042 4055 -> -0.14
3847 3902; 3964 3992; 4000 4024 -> 0.17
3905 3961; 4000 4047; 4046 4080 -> -0.02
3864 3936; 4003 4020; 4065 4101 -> -0.08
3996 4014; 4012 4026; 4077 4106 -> -0.05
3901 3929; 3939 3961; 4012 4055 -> 0.00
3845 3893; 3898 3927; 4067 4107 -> -0.06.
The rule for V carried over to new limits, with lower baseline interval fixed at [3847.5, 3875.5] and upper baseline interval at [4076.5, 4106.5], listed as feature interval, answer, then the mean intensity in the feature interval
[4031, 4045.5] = -1.7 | 21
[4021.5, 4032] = -1.3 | 21.4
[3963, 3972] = 2.9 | 13.3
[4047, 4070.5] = -3.5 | 21.3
